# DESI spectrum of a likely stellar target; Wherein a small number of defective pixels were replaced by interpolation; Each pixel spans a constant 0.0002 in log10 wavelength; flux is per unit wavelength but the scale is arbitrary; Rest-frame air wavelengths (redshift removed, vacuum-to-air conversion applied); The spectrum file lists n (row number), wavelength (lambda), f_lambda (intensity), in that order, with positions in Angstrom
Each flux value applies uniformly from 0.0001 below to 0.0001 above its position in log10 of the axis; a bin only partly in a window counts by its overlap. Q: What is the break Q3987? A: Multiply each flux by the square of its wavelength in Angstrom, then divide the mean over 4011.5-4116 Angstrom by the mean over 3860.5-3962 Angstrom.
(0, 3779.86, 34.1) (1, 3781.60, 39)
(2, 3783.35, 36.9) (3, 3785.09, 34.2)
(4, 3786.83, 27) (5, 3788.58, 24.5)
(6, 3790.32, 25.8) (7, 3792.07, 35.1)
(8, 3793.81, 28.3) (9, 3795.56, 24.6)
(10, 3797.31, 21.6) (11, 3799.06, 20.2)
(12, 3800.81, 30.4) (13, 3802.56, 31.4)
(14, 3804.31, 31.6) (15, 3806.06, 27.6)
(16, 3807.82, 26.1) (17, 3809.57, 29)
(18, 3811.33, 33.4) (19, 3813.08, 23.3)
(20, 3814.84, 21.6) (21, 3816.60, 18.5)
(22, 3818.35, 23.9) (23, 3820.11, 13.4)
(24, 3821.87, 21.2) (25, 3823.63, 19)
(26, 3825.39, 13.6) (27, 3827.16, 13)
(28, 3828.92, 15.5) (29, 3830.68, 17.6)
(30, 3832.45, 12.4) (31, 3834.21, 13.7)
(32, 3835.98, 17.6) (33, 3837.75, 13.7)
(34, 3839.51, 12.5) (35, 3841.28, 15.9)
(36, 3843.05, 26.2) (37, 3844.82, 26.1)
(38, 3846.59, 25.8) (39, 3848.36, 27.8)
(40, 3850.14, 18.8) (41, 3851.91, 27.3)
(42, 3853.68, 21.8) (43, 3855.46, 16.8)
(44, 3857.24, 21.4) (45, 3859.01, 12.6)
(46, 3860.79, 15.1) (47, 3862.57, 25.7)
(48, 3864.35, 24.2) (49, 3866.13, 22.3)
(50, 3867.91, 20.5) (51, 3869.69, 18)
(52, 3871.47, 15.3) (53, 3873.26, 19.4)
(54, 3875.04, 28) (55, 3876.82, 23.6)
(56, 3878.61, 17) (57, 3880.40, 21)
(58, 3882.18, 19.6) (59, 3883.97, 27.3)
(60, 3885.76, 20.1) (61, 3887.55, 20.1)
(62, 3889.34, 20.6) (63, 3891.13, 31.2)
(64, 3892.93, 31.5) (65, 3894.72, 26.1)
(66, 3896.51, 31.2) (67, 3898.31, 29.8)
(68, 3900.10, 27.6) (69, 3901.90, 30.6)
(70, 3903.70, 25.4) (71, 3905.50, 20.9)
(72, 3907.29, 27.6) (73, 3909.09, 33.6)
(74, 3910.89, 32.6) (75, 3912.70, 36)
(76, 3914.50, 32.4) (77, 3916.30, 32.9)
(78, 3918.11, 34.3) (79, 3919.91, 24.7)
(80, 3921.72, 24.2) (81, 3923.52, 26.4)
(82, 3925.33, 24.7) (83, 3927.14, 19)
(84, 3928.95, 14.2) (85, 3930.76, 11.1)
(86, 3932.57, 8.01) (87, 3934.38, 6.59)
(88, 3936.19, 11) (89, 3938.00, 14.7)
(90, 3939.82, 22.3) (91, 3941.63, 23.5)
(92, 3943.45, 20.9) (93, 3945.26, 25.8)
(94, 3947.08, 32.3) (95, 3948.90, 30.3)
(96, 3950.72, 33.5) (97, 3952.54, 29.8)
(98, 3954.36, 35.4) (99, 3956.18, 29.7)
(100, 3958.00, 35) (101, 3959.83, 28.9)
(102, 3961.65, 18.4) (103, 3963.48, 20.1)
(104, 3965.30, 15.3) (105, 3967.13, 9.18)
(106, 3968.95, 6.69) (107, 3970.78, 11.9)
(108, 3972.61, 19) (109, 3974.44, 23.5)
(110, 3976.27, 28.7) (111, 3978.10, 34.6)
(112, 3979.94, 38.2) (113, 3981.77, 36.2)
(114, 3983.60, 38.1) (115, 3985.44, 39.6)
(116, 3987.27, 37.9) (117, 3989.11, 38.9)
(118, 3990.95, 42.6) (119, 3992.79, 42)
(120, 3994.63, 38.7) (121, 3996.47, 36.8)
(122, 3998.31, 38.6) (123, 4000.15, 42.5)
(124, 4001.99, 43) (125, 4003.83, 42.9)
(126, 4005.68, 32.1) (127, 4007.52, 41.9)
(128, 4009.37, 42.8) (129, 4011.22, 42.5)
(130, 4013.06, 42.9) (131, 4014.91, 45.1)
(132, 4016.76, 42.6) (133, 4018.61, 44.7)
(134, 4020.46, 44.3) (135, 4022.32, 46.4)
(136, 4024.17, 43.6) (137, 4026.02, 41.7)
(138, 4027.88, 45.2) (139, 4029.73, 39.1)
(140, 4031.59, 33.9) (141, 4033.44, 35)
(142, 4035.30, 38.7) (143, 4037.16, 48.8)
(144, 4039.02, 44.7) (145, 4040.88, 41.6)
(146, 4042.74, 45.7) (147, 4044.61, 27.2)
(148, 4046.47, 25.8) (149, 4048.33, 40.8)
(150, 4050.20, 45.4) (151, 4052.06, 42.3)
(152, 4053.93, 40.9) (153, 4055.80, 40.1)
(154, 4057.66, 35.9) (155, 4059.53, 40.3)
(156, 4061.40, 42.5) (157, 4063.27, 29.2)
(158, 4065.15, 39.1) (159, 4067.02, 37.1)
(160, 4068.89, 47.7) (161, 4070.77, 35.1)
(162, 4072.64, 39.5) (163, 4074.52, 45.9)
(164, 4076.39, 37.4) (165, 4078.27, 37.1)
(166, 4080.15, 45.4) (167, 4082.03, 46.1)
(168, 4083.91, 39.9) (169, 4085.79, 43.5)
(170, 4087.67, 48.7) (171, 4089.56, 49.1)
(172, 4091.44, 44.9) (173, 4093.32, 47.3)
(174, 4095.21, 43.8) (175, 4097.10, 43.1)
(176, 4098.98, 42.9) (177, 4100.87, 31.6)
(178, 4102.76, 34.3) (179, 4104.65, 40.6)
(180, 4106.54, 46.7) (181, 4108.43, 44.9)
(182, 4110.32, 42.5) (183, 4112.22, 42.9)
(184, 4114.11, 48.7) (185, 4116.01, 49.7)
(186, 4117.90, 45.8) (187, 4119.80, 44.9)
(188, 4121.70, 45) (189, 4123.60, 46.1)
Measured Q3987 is 1.8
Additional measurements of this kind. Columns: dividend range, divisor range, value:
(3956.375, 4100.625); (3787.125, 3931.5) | 1.77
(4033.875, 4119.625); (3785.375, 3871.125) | 2.15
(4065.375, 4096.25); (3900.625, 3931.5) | 1.76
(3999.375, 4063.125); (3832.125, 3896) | 2.10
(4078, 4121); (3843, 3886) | 2.28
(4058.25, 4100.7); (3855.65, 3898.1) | 2.08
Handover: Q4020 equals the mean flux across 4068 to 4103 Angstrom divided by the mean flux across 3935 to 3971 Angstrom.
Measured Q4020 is 1.9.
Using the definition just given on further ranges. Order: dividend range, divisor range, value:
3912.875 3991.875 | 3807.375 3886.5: 1.25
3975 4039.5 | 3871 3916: 1.54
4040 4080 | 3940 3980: 1.58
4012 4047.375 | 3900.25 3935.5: 1.67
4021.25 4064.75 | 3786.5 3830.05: 1.66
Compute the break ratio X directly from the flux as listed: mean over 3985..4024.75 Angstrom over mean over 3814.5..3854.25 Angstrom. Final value 2.19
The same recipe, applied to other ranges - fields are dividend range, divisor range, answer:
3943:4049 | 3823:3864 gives 1.86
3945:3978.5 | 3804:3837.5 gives 1.20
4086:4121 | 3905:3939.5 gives 1.92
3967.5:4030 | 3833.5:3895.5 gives 1.75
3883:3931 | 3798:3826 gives 1.11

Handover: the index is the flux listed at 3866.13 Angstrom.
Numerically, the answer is 22.3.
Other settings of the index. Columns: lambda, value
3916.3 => 32.9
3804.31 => 31.6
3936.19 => 11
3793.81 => 28.3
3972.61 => 19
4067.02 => 37.1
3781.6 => 39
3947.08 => 32.3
